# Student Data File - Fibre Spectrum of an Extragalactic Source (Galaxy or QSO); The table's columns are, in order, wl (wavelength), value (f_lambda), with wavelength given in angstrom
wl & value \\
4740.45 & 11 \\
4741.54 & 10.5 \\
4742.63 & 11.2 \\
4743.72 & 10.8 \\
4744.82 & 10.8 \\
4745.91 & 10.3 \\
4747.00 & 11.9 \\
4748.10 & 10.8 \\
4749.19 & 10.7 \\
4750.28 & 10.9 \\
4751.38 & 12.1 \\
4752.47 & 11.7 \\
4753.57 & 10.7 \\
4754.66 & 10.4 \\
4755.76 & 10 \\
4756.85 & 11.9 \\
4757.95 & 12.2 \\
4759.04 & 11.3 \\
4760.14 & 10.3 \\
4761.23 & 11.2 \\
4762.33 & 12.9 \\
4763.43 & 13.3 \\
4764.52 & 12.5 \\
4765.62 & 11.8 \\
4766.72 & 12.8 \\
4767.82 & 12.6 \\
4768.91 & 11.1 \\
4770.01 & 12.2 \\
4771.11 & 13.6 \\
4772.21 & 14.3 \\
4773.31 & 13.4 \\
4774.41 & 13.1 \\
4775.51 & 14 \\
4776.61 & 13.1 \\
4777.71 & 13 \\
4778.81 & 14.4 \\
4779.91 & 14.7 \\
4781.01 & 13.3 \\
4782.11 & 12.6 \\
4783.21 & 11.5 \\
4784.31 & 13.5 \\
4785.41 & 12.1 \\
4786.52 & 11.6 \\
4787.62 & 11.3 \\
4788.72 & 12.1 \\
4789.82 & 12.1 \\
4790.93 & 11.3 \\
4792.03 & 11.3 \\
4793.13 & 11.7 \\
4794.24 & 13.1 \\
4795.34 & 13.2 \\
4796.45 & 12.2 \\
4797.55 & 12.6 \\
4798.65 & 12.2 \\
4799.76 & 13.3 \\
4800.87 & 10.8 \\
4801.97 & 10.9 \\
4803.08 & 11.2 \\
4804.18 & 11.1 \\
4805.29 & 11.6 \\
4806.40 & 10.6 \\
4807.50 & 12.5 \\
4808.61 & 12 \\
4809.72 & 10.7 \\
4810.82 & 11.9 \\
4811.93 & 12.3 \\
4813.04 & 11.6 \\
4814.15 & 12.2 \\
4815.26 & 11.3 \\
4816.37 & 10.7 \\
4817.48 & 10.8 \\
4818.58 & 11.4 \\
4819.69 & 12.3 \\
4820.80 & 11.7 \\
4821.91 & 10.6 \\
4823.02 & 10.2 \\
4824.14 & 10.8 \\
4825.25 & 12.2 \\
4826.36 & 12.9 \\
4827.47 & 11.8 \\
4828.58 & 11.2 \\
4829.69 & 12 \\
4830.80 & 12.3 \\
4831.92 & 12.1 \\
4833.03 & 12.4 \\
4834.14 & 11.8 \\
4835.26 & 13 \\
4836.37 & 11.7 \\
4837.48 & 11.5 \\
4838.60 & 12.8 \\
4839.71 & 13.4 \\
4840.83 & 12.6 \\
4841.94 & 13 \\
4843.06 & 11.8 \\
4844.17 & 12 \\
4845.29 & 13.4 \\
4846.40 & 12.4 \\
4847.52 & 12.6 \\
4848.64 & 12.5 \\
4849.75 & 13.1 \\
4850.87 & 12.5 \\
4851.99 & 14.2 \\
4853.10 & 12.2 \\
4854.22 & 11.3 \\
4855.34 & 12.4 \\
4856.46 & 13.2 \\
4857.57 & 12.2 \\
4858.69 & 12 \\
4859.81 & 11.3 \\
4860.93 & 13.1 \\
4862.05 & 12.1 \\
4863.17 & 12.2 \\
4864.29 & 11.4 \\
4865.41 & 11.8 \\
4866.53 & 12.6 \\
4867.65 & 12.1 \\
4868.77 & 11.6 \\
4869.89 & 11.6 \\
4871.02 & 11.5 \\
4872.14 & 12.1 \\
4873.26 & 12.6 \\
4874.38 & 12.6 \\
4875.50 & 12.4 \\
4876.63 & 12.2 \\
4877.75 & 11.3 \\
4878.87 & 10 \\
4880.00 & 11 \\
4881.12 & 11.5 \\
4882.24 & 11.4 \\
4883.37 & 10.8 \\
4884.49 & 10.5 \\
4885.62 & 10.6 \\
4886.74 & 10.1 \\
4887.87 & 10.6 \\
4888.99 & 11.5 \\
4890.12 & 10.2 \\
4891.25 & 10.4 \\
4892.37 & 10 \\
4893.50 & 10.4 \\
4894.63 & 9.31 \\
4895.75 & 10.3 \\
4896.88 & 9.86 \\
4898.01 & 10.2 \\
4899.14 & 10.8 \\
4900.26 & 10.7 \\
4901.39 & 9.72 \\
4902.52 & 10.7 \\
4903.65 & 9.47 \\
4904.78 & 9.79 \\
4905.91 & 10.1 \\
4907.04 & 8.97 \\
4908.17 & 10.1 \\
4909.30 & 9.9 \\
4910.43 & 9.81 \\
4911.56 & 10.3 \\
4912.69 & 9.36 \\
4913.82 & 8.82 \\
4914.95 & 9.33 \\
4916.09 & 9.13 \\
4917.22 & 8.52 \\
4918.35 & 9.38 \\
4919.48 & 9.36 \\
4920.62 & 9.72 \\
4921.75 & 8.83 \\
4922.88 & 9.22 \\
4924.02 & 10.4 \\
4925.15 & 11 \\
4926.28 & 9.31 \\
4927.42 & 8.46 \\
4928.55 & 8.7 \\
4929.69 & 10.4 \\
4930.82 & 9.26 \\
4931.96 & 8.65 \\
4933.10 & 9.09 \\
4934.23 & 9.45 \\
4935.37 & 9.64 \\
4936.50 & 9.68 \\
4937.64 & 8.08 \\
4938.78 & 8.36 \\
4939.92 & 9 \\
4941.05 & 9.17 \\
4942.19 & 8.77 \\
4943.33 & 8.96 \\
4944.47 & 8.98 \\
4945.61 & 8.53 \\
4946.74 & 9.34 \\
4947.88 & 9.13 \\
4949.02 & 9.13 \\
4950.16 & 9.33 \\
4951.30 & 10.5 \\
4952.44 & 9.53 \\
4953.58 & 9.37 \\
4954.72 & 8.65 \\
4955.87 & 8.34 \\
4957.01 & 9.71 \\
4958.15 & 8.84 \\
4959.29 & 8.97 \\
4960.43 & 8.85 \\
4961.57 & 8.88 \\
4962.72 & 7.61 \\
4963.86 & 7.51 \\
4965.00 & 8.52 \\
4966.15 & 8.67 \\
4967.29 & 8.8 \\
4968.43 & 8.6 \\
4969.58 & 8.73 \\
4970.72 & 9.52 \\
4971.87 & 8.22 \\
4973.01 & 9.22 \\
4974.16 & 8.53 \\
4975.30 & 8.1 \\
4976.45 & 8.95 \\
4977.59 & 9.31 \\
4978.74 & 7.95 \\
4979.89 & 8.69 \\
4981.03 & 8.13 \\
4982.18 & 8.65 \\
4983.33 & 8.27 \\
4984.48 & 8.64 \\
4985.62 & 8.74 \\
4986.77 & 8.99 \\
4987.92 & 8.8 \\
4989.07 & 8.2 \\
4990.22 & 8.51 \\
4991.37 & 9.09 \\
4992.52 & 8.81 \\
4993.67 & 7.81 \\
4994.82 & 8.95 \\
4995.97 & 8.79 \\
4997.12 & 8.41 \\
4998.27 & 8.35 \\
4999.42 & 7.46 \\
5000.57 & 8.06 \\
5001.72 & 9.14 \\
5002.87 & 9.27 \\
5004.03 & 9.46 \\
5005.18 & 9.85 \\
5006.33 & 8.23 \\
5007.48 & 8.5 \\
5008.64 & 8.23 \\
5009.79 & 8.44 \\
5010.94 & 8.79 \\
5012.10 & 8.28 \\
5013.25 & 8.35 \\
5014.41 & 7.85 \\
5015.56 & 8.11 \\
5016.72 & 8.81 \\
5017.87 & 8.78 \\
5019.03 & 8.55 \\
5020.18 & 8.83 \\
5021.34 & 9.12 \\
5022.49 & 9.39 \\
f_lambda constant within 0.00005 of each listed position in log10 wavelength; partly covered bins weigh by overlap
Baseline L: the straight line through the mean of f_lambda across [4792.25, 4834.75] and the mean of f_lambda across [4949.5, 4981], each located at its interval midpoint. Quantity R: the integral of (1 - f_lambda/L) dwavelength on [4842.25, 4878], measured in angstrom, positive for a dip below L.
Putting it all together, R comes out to -4.7 angstrom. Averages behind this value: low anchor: 11.7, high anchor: 8.8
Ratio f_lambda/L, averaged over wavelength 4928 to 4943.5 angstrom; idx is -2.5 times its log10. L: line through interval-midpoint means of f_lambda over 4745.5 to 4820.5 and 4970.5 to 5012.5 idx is 0.051 mag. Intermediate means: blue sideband 12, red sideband 8.62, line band 9.09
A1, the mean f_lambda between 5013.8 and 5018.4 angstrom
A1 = 8.38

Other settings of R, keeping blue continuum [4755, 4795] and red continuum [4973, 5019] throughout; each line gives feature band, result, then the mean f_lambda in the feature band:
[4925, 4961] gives 1.4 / 9.14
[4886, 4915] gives 0.6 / 10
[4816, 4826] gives 0.3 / 11.2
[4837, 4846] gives -1.0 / 12.6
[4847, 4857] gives -1.4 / 12.7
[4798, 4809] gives 0.3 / 11.6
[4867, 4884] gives -1.6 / 11.6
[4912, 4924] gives 0.8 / 9.23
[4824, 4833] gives -0.4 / 12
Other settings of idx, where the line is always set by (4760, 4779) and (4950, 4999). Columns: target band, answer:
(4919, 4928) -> 0.02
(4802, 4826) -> 0.04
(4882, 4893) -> -0.01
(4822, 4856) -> -0.08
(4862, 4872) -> -0.10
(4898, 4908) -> 0.01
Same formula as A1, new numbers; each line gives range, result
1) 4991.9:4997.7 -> 8.56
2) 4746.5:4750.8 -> 11.1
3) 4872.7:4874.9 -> 12.6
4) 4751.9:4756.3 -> 10.7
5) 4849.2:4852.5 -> 13.2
